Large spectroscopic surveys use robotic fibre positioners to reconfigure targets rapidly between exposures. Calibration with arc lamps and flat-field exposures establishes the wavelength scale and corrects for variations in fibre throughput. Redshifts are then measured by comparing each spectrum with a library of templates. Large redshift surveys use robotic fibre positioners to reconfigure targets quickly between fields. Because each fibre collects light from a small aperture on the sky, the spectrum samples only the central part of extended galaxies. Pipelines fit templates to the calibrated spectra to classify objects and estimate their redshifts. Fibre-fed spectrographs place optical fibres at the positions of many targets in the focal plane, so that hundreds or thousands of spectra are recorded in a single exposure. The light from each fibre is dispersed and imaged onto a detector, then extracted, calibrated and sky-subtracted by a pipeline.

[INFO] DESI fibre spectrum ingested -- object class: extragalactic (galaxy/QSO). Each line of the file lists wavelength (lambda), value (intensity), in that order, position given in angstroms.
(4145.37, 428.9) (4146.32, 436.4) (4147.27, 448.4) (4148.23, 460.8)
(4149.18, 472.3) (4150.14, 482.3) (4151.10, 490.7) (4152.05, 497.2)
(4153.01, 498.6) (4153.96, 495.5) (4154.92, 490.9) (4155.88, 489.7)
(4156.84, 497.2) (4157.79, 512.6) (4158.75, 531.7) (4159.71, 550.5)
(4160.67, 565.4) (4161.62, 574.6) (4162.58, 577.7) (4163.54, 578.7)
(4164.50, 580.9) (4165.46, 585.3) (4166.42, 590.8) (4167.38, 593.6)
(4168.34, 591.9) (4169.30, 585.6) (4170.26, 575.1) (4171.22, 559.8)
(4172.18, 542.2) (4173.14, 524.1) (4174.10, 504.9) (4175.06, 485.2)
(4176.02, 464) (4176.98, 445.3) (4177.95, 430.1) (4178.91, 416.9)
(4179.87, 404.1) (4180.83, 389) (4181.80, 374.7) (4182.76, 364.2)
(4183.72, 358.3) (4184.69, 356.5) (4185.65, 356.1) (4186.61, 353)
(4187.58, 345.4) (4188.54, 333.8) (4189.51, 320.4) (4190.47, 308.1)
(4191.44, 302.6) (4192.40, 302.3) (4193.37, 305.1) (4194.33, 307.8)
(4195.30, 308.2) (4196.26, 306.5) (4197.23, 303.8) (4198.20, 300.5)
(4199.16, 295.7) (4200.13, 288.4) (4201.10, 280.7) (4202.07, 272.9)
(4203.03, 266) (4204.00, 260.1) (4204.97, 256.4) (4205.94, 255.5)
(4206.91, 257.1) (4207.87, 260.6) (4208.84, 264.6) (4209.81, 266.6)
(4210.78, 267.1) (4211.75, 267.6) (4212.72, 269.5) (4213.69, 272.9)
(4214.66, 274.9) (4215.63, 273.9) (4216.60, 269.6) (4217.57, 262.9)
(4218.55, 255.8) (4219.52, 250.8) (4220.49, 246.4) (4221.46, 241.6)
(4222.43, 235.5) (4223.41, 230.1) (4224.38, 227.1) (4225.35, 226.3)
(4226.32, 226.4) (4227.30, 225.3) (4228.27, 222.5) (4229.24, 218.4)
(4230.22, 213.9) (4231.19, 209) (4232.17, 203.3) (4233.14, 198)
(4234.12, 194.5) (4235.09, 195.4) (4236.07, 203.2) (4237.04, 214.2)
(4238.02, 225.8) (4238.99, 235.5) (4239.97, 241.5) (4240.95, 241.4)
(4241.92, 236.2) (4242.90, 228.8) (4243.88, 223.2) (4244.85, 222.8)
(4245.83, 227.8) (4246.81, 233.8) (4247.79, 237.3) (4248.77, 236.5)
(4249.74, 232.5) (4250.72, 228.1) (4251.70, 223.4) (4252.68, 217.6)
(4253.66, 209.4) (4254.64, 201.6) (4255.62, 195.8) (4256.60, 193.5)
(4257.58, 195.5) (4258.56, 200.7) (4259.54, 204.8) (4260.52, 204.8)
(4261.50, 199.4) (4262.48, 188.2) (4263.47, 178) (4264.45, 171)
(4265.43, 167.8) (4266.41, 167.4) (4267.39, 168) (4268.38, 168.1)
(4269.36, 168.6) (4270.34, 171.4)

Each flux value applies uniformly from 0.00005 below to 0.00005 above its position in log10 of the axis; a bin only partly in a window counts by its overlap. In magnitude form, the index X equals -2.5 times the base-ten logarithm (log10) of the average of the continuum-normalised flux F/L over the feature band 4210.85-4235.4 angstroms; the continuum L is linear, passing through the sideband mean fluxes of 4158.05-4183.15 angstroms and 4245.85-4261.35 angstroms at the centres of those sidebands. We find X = 0.34 mag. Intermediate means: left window 515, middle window 237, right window 214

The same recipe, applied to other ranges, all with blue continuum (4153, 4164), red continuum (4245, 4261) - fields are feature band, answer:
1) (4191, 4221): 0.32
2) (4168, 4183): -0.01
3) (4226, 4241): 0.28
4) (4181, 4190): 0.24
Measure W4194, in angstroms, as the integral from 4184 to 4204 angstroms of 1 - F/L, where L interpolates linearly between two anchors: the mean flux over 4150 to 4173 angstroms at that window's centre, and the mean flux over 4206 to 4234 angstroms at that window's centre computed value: 3.57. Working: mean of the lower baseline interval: 544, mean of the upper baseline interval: 244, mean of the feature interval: 310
